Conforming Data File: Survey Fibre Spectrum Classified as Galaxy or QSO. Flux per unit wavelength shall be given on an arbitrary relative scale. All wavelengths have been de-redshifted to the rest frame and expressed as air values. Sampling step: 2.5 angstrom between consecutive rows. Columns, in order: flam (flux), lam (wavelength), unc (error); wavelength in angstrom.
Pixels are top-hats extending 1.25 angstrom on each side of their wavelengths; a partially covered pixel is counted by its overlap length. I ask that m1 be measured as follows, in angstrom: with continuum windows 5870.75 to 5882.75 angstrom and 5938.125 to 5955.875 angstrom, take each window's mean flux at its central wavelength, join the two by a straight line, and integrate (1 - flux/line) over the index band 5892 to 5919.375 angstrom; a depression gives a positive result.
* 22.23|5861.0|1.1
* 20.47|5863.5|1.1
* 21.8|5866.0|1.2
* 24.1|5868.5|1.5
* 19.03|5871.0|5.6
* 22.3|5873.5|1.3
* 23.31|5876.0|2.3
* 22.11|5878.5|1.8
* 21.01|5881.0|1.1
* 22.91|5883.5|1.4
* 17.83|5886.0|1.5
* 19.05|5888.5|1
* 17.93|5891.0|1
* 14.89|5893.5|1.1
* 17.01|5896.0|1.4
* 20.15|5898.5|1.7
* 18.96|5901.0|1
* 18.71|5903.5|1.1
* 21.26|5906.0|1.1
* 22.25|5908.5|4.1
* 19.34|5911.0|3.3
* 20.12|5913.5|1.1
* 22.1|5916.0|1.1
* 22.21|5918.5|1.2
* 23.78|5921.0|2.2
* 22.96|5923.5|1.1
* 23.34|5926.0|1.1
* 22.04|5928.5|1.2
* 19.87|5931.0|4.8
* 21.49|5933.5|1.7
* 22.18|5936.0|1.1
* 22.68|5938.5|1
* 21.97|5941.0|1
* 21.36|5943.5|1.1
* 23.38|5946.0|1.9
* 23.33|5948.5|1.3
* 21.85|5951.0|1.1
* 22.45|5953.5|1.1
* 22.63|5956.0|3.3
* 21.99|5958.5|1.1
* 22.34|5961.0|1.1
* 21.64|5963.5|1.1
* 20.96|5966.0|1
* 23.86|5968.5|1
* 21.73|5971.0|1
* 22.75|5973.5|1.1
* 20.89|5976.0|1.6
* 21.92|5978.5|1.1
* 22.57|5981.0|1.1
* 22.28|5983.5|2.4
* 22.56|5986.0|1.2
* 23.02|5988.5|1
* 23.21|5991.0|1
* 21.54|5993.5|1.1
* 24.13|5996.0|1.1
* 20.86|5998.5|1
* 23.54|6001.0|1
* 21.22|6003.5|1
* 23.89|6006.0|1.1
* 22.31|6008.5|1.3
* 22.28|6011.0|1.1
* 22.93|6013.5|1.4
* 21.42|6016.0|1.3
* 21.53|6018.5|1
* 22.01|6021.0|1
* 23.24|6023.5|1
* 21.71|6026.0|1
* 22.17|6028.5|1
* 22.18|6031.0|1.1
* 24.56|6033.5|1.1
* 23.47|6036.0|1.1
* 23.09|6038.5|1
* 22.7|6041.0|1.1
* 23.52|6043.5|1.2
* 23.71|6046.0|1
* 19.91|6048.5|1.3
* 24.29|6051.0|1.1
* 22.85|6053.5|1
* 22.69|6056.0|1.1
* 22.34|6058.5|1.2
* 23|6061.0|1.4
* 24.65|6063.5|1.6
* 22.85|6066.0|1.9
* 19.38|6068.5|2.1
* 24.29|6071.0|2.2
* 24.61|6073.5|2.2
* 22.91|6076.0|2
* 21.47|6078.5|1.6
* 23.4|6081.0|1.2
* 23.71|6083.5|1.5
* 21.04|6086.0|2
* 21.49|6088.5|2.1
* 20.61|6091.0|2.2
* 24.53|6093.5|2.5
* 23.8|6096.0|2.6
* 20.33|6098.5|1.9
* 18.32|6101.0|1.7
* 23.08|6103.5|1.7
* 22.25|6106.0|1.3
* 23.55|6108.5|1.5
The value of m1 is 3.0 angstrom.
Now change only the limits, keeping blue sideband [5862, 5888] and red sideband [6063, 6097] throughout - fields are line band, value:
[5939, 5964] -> -0.48 angstrom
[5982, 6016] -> -0.53 angstrom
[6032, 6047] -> -0.68 angstrom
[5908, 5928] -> -0.28 angstrom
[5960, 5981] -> -0.01 angstrom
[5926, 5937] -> 0.09 angstrom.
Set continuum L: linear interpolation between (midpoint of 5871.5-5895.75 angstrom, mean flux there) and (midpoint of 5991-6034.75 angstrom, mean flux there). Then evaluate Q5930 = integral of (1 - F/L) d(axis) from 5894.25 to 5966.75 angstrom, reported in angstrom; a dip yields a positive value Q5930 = -2.1 angstrom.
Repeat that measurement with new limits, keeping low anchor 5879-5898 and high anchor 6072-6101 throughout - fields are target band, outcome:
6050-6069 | -0.9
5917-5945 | -3.7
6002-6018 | -1.0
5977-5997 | -1.9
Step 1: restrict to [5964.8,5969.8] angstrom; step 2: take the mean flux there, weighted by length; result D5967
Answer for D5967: 22.4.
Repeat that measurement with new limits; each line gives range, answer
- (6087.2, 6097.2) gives 22.6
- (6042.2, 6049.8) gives 22.4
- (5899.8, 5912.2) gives 20.1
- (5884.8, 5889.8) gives 18.4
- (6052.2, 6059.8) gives 22.6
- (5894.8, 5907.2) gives 19.2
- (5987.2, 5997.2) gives 23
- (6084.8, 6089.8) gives 21.3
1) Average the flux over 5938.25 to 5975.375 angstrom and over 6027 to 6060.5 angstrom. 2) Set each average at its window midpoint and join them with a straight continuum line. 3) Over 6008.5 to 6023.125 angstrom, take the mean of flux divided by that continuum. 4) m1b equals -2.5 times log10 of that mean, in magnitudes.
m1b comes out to 0.03 mag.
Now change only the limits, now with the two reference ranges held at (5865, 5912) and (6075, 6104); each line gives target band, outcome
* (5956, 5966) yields -0.05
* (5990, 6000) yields -0.06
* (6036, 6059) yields -0.06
